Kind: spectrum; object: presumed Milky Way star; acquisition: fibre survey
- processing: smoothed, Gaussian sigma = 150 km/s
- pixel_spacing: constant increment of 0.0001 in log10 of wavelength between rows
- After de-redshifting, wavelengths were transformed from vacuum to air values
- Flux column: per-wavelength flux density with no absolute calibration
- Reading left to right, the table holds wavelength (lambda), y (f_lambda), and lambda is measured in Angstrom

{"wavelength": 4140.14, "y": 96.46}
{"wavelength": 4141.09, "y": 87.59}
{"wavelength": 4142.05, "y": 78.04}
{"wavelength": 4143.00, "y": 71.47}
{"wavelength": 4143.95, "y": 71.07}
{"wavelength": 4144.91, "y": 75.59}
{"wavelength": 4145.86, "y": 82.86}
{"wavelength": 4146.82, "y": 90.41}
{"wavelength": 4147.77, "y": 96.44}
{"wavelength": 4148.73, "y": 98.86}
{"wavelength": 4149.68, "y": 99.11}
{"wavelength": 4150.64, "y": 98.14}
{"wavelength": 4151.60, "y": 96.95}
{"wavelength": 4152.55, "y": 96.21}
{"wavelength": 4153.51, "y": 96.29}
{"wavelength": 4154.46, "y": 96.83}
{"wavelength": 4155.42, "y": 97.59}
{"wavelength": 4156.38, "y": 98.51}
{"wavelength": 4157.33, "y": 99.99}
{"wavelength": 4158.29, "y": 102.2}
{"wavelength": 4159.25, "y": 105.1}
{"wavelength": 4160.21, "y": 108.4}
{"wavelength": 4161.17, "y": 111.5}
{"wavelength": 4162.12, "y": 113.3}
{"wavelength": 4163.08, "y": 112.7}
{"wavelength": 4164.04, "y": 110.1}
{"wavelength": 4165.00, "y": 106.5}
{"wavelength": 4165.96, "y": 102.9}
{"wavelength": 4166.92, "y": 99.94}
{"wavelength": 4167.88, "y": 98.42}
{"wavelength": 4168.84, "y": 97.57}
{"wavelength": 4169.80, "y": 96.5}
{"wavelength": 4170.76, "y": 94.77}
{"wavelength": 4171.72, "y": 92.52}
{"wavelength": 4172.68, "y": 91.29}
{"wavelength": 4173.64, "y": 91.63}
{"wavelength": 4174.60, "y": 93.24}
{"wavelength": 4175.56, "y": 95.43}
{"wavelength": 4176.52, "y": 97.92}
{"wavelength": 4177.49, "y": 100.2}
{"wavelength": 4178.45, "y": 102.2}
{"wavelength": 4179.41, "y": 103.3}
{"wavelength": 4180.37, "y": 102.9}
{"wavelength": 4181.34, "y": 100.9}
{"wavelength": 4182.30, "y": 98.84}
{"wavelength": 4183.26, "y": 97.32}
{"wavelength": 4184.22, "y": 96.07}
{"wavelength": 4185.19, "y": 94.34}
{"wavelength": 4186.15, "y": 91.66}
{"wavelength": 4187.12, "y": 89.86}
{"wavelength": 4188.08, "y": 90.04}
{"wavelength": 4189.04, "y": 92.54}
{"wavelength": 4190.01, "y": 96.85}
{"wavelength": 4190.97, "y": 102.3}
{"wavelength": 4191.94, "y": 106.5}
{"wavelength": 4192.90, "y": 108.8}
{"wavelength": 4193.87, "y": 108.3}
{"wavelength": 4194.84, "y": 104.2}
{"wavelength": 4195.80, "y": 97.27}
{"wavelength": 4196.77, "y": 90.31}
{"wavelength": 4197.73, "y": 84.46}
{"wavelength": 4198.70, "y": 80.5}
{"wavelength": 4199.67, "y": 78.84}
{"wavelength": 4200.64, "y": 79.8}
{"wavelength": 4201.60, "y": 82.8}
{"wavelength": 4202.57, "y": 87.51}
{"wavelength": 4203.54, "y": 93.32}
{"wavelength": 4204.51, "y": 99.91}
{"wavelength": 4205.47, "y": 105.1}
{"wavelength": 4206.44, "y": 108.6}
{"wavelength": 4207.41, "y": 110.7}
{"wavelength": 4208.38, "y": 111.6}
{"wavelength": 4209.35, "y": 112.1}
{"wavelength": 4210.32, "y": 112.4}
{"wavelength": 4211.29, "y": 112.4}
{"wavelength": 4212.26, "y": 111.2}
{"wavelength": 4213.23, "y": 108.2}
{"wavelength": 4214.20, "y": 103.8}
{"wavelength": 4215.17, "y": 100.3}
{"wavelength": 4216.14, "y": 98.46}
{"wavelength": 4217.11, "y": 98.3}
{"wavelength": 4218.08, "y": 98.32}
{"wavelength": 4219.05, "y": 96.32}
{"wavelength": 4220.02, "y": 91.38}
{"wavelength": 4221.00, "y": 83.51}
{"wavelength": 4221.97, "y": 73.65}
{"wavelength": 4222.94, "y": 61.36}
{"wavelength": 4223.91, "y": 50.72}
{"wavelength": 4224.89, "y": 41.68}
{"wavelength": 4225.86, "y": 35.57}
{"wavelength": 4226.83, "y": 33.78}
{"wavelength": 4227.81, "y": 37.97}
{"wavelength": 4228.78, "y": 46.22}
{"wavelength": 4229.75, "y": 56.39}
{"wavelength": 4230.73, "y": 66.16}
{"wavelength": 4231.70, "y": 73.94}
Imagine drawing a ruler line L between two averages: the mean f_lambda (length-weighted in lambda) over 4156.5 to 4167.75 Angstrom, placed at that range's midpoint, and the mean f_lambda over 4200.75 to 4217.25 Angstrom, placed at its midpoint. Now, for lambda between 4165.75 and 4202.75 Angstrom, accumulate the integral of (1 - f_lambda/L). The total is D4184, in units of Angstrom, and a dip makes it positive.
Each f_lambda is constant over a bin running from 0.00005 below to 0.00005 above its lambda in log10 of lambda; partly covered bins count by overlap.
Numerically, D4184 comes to 3.3 Angstrom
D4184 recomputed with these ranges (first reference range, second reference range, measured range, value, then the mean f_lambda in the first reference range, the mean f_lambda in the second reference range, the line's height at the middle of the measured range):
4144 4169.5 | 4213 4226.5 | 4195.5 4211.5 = -2.2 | 99.2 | 80.5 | 85.3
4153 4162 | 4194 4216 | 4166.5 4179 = 0.6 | 102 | 99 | 101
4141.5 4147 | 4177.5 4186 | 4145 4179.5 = -4.4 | 77.6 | 99.3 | 88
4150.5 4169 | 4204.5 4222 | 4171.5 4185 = 0.7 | 103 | 103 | 103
